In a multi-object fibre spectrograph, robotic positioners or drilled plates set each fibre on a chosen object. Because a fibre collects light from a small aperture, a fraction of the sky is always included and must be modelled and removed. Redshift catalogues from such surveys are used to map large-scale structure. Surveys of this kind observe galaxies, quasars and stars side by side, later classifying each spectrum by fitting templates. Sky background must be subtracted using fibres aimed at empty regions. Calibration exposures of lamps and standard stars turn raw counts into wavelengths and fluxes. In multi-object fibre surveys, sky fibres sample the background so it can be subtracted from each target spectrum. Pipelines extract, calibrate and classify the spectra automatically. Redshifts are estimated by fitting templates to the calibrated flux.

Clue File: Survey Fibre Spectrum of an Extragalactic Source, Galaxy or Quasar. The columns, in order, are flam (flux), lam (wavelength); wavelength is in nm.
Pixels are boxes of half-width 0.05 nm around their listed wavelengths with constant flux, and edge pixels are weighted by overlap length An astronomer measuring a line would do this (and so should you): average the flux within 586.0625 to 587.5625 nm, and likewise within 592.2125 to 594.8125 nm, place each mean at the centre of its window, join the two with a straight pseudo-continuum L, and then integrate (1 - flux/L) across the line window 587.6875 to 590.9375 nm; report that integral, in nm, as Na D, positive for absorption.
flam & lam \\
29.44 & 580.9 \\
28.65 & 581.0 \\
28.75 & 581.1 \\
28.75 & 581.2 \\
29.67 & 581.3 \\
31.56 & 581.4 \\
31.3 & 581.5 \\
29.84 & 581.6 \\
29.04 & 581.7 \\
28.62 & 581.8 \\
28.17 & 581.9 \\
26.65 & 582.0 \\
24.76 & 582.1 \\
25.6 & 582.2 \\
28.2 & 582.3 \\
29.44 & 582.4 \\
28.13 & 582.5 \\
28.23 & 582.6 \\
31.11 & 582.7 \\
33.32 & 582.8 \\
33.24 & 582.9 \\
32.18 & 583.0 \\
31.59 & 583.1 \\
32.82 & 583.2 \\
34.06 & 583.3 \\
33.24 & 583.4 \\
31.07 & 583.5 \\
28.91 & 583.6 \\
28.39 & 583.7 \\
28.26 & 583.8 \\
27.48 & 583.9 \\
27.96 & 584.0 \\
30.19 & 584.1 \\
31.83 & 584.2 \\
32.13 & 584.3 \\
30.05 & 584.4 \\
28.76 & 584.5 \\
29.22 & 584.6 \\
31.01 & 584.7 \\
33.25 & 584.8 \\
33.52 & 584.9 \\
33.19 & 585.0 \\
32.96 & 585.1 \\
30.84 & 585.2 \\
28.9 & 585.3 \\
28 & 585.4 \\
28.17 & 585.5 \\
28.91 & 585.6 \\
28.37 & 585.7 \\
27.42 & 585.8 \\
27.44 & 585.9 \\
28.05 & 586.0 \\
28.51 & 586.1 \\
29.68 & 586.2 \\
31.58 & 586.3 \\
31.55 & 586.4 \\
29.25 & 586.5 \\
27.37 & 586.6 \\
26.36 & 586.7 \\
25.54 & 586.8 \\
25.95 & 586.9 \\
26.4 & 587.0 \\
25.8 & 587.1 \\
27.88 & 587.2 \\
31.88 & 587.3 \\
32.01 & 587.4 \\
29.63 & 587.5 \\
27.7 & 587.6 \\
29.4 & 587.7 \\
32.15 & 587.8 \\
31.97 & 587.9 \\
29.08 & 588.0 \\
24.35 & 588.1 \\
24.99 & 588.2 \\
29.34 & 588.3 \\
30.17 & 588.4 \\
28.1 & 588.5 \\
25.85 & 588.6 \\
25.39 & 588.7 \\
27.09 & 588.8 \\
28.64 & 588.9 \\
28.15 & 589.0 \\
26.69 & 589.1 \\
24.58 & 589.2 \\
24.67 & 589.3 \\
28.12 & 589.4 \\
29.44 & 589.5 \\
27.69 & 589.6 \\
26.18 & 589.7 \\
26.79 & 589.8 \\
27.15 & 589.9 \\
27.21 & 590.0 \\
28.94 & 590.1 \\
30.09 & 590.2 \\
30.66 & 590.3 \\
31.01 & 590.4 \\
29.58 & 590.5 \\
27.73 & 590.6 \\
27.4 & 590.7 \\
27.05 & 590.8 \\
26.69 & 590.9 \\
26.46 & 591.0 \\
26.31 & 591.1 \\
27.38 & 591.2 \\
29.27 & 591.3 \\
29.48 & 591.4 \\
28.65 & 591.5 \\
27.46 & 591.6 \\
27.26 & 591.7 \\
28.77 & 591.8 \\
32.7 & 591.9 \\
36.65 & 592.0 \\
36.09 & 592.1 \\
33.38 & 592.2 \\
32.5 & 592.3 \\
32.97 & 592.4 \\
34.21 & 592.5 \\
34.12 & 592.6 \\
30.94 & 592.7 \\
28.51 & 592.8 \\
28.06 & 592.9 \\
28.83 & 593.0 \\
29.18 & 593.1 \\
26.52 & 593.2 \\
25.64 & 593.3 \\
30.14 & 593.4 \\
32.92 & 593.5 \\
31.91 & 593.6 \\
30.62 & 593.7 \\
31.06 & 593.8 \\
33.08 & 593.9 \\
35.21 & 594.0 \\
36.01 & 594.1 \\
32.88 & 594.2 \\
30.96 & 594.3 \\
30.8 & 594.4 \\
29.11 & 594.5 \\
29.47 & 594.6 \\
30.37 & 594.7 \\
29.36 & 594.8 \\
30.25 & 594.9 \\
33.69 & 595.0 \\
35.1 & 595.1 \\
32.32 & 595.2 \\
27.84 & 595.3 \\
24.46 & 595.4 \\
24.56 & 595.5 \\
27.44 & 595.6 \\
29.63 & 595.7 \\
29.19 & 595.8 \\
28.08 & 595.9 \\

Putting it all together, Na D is 0.17 nm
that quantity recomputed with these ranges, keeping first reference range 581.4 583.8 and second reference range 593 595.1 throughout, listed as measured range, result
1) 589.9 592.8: 0.07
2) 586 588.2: 0.12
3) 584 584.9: -0.02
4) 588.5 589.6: 0.13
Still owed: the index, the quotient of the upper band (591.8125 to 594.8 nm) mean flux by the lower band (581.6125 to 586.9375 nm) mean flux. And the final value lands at 1.06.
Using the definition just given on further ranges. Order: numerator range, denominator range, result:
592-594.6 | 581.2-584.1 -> 1.06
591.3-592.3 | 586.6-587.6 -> 1.12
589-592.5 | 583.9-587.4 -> 0.99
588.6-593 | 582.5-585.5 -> 0.94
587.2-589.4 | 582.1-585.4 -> 0.92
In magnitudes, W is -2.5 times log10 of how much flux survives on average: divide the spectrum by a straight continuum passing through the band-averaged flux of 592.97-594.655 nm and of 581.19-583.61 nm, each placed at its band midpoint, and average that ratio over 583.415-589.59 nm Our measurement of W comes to 0.053 mag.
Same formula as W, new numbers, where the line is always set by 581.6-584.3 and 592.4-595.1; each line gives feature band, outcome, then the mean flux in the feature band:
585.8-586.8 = 0.056 mag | 28.6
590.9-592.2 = 0.038 mag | 29.7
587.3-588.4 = 0.040 mag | 29.2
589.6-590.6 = 0.076 mag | 28.5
